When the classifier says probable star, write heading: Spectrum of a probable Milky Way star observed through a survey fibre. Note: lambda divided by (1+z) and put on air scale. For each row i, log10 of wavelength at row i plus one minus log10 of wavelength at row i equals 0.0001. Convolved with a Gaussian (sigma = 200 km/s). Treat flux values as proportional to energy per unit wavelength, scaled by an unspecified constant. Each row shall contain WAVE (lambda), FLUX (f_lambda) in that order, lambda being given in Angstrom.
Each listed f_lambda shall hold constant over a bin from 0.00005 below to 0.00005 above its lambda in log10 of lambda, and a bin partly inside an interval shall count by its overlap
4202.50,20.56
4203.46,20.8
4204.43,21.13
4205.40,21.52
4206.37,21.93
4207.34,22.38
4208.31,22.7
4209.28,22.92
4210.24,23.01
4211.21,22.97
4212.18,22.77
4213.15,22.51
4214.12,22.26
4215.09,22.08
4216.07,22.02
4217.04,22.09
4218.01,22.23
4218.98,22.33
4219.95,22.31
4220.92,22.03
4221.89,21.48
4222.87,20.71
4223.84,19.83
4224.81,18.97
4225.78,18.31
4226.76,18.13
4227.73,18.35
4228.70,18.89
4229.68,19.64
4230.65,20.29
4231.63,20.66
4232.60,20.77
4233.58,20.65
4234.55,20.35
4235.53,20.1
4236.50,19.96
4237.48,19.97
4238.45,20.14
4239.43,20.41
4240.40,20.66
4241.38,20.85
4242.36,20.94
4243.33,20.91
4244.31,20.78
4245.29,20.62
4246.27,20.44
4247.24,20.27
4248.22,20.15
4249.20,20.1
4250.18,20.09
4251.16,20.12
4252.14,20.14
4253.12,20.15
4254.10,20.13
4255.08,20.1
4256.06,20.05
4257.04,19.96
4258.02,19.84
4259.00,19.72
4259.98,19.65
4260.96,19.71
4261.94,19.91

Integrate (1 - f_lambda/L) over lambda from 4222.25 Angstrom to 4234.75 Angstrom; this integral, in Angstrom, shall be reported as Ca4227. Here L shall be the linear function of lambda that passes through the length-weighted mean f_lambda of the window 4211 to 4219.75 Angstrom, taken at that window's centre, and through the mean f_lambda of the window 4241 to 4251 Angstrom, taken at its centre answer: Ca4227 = 1.1 Angstrom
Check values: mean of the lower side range 22.3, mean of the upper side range 20.5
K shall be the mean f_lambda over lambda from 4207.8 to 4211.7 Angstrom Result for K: 22.9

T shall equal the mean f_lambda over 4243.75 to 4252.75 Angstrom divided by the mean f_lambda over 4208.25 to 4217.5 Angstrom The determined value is 0.9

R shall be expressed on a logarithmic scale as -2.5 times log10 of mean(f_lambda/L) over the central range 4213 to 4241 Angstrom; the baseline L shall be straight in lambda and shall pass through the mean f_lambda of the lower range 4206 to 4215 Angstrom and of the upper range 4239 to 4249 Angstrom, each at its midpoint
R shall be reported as 0.05 mag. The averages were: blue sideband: 22.6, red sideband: 20.6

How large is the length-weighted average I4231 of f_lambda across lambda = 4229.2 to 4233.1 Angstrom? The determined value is 20.3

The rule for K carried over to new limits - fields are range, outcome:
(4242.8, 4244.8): 20.9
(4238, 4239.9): 20.2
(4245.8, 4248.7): 20.3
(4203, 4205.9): 21.1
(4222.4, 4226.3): 19.4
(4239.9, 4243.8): 20.9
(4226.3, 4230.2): 18.8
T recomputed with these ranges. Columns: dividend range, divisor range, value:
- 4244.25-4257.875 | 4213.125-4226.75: 0.95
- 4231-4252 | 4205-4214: 0.91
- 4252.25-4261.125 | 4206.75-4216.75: 0.88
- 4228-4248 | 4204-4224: 0.92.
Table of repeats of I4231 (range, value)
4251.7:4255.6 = 20.1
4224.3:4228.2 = 18.5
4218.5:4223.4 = 21.8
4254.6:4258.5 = 20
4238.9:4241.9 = 20.6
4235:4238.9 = 20.1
